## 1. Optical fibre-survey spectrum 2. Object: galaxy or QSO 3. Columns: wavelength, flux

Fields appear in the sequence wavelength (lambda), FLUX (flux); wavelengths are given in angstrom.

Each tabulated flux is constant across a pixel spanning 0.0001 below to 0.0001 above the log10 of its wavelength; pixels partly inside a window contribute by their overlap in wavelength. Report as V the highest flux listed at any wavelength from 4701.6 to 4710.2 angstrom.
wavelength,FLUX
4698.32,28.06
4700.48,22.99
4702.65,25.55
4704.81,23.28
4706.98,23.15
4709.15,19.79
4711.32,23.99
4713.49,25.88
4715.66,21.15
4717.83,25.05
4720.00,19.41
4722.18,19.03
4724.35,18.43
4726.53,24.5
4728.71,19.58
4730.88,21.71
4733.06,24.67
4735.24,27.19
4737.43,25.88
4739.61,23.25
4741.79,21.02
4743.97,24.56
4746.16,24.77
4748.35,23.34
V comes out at 25.55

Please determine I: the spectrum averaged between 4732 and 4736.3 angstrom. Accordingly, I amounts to 25.9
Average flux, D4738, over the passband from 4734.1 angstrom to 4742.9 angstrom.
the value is 24.3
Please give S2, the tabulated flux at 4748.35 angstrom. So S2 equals 23.34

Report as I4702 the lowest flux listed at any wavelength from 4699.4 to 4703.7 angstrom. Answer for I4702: 22.99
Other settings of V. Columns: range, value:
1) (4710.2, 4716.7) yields 25.88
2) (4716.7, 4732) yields 25.05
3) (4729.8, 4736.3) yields 27.19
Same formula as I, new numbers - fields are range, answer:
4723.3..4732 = 21.1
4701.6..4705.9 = 24.4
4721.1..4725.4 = 18.8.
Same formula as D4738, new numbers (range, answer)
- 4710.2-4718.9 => 24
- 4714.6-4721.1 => 21.9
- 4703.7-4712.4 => 22.6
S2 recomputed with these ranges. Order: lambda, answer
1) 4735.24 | 27.19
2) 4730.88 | 21.71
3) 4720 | 19.41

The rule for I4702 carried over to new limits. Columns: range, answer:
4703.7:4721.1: 19.41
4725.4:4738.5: 19.58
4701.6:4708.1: 23.15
